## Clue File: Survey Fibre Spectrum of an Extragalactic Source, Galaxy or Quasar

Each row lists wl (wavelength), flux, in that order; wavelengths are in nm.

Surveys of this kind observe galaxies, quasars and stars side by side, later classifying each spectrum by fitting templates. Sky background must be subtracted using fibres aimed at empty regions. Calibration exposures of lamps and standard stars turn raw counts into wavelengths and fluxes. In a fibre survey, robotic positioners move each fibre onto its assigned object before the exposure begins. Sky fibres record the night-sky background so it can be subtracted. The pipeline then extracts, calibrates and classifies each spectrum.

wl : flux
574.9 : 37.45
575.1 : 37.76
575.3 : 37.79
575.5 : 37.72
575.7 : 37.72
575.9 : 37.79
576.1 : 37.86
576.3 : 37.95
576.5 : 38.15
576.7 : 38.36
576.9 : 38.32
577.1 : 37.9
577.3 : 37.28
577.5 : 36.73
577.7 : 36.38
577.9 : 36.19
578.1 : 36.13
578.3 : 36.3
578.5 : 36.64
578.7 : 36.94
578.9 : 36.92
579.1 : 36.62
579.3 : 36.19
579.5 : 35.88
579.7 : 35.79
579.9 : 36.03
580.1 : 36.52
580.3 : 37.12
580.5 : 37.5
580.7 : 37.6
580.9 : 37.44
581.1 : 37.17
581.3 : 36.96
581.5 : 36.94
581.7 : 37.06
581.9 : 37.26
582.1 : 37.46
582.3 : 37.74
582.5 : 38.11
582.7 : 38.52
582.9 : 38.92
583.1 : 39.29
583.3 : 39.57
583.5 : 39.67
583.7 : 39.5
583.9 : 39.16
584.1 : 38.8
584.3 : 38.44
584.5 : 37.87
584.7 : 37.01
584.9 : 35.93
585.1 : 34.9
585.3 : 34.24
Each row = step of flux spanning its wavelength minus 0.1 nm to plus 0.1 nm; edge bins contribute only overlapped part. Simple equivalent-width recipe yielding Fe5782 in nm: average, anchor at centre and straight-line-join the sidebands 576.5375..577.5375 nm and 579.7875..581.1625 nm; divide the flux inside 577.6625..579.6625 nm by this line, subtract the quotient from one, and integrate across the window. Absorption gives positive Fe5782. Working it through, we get 0.06 nm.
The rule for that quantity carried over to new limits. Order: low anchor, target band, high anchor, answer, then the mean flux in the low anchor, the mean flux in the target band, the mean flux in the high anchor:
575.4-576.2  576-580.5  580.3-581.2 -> 0.08 nm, 37.8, 36.9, 37.4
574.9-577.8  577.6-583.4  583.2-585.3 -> 0.10 nm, 37.7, 37.1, 37.9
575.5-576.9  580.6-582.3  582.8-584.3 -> 0.07 nm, 38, 37.3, 39.2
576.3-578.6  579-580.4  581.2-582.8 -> 0.04 nm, 37.2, 36.3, 37.5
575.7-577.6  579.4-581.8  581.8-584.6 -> 0.09 nm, 37.8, 36.8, 38.6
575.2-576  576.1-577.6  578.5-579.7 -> -0.02 nm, 37.8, 37.8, 36.5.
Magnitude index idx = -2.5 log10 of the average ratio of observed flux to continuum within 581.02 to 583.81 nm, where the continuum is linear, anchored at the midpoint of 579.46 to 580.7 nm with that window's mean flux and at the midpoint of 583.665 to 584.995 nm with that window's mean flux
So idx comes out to -0.02 mag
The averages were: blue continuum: 36.6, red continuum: 38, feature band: 38.2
